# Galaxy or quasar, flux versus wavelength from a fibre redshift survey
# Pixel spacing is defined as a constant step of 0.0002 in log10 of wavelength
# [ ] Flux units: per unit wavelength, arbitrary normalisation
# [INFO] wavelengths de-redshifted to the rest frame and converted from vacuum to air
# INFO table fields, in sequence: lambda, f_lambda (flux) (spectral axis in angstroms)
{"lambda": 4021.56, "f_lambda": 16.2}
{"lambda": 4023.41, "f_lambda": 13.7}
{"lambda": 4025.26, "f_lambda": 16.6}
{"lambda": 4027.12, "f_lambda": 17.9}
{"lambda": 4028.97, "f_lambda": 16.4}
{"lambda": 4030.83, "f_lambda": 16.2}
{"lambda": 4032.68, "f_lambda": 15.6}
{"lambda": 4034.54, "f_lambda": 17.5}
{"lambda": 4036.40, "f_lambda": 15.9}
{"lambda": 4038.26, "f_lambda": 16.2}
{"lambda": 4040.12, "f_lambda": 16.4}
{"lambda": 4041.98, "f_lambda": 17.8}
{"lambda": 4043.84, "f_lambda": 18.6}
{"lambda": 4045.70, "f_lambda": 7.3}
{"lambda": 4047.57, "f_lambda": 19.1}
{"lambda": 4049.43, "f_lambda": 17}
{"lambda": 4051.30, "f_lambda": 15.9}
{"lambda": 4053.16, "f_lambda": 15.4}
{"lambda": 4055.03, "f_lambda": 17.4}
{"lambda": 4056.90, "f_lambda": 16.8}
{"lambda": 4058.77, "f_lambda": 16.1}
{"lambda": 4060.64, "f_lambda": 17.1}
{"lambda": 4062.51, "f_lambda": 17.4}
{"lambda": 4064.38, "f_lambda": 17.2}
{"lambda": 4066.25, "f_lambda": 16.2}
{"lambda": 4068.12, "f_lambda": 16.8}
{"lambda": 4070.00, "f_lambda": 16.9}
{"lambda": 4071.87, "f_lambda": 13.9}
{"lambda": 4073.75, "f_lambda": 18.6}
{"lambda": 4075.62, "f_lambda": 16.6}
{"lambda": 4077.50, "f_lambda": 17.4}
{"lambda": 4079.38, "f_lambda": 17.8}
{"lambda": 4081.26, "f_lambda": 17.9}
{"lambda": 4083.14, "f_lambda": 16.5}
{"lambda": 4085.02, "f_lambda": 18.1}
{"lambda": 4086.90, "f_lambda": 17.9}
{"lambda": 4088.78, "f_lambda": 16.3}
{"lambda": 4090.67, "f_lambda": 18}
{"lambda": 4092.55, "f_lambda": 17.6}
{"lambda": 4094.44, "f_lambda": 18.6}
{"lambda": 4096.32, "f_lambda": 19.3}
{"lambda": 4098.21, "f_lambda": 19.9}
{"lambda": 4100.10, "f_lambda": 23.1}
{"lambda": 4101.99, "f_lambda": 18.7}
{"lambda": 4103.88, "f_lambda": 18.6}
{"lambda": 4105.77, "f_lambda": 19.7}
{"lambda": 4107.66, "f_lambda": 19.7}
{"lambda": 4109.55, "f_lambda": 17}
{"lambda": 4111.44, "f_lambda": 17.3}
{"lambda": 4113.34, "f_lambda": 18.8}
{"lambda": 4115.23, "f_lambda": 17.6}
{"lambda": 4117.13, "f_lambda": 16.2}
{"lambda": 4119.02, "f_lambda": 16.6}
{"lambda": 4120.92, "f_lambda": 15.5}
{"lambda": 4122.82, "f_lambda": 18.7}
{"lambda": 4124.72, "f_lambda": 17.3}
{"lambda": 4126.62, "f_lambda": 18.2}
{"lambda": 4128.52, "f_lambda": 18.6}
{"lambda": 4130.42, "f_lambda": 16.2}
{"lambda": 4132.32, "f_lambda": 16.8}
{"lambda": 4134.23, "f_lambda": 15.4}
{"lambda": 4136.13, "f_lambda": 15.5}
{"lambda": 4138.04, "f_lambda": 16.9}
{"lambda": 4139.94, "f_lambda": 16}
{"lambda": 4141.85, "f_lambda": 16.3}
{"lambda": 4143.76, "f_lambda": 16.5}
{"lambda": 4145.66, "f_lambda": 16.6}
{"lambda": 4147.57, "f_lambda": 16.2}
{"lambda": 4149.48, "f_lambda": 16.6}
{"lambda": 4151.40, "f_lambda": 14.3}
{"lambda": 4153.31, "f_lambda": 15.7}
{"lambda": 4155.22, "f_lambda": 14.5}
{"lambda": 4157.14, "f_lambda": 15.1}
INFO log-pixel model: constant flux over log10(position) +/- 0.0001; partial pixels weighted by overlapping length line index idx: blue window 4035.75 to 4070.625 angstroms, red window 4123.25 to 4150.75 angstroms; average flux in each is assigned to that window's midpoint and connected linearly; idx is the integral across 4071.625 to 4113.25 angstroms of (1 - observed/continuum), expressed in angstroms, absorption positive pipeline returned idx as -4.2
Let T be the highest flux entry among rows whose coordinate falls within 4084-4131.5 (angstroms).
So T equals 23.1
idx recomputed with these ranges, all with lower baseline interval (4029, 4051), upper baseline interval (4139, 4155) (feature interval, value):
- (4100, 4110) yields -2.0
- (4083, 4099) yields -2.0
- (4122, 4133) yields -1.1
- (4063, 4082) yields -1.0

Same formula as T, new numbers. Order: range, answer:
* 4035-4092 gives 19.1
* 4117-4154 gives 18.7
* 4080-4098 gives 19.3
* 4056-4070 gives 17.4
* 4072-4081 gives 18.6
